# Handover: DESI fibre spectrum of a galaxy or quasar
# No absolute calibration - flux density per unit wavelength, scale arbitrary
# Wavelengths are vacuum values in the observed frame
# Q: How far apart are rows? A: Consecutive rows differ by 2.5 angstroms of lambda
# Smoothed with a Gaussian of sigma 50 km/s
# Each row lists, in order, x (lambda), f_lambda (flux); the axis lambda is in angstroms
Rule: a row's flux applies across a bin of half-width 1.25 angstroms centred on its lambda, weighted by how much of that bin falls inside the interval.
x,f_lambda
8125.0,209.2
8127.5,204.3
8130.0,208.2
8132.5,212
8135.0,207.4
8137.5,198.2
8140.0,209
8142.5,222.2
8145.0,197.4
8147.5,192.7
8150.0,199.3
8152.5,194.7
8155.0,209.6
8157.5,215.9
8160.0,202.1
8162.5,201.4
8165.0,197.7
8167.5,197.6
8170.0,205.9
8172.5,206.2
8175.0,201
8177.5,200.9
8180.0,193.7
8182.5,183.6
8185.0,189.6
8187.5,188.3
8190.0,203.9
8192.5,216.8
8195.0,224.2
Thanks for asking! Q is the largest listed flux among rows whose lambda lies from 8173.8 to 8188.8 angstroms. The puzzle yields 201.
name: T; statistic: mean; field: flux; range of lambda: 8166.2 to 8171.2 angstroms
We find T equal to 202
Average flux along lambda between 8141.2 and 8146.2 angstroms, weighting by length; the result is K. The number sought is 210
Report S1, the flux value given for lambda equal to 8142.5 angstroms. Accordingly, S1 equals 222.2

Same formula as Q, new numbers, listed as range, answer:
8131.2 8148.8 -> 222.2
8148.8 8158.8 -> 215.9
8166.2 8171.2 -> 205.9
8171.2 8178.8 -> 206.2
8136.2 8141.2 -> 209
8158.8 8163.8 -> 202.1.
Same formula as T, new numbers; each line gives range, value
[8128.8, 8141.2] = 207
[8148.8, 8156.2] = 201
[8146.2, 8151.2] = 196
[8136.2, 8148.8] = 204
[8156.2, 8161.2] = 209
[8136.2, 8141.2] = 204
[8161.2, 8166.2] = 200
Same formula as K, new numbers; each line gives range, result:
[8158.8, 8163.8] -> 202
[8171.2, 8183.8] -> 197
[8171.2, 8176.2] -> 204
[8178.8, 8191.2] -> 192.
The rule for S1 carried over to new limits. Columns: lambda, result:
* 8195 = 224.2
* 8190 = 203.9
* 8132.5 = 212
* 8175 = 201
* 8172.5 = 206.2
